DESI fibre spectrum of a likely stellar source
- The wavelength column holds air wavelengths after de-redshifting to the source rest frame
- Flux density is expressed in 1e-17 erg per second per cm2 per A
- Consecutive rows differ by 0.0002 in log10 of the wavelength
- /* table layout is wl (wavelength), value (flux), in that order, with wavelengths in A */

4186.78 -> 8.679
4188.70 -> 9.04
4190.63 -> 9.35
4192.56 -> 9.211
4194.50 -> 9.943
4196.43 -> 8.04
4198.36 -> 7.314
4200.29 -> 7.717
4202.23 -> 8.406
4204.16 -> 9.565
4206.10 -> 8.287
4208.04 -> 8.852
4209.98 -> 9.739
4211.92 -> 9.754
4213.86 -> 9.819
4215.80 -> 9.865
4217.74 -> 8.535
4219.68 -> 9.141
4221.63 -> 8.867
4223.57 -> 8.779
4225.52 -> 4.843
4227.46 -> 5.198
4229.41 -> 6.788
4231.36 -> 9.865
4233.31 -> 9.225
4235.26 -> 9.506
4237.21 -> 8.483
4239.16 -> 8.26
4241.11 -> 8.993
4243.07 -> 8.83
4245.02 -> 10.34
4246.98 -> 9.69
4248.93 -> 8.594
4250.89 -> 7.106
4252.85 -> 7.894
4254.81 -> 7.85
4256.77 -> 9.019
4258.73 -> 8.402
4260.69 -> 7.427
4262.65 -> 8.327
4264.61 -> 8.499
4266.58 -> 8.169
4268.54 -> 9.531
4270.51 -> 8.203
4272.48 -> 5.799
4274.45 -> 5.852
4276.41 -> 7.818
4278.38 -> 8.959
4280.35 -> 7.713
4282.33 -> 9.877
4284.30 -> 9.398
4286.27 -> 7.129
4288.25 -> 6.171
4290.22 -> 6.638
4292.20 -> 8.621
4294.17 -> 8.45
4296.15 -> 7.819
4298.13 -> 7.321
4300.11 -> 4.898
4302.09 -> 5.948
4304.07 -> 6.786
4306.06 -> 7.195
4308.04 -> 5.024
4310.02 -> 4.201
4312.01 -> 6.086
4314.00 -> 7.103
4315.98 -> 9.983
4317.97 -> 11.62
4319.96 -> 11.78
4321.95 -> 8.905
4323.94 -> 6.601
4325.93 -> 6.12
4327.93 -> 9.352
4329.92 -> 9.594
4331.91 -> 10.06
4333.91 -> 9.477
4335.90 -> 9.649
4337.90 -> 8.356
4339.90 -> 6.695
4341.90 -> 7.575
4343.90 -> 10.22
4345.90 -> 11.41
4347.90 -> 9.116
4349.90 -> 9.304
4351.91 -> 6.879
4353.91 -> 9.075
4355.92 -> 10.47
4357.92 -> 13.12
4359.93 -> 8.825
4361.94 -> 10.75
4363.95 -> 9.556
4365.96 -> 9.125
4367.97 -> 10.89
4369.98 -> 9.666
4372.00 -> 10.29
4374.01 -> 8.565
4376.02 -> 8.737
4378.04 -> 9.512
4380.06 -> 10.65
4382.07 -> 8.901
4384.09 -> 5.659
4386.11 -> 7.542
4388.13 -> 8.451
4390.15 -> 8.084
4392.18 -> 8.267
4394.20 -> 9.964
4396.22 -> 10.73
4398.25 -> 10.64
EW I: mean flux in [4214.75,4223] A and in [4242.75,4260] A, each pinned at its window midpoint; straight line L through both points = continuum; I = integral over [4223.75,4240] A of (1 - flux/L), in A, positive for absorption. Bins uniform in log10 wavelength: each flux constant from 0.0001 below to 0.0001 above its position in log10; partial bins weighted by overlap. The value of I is 2.0 A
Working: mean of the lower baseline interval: 9.1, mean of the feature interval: 7.82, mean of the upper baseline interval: 8.61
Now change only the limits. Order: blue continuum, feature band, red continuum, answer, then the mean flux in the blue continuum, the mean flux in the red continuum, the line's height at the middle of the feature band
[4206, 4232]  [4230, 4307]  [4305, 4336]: 2.7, 8.44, 8.26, 8.35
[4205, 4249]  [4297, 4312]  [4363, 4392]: 4.9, 8.71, 8.95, 8.83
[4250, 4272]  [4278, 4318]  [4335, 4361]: 5.9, 8.17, 9.29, 8.64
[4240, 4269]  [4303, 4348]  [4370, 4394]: 1.4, 8.56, 8.69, 8.63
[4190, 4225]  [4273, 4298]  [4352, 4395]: 3.5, 8.9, 9.28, 9.08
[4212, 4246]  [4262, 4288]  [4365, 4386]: 2.1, 8.58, 9.13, 8.75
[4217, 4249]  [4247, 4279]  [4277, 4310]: -0.5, 8.46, 7.28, 7.88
